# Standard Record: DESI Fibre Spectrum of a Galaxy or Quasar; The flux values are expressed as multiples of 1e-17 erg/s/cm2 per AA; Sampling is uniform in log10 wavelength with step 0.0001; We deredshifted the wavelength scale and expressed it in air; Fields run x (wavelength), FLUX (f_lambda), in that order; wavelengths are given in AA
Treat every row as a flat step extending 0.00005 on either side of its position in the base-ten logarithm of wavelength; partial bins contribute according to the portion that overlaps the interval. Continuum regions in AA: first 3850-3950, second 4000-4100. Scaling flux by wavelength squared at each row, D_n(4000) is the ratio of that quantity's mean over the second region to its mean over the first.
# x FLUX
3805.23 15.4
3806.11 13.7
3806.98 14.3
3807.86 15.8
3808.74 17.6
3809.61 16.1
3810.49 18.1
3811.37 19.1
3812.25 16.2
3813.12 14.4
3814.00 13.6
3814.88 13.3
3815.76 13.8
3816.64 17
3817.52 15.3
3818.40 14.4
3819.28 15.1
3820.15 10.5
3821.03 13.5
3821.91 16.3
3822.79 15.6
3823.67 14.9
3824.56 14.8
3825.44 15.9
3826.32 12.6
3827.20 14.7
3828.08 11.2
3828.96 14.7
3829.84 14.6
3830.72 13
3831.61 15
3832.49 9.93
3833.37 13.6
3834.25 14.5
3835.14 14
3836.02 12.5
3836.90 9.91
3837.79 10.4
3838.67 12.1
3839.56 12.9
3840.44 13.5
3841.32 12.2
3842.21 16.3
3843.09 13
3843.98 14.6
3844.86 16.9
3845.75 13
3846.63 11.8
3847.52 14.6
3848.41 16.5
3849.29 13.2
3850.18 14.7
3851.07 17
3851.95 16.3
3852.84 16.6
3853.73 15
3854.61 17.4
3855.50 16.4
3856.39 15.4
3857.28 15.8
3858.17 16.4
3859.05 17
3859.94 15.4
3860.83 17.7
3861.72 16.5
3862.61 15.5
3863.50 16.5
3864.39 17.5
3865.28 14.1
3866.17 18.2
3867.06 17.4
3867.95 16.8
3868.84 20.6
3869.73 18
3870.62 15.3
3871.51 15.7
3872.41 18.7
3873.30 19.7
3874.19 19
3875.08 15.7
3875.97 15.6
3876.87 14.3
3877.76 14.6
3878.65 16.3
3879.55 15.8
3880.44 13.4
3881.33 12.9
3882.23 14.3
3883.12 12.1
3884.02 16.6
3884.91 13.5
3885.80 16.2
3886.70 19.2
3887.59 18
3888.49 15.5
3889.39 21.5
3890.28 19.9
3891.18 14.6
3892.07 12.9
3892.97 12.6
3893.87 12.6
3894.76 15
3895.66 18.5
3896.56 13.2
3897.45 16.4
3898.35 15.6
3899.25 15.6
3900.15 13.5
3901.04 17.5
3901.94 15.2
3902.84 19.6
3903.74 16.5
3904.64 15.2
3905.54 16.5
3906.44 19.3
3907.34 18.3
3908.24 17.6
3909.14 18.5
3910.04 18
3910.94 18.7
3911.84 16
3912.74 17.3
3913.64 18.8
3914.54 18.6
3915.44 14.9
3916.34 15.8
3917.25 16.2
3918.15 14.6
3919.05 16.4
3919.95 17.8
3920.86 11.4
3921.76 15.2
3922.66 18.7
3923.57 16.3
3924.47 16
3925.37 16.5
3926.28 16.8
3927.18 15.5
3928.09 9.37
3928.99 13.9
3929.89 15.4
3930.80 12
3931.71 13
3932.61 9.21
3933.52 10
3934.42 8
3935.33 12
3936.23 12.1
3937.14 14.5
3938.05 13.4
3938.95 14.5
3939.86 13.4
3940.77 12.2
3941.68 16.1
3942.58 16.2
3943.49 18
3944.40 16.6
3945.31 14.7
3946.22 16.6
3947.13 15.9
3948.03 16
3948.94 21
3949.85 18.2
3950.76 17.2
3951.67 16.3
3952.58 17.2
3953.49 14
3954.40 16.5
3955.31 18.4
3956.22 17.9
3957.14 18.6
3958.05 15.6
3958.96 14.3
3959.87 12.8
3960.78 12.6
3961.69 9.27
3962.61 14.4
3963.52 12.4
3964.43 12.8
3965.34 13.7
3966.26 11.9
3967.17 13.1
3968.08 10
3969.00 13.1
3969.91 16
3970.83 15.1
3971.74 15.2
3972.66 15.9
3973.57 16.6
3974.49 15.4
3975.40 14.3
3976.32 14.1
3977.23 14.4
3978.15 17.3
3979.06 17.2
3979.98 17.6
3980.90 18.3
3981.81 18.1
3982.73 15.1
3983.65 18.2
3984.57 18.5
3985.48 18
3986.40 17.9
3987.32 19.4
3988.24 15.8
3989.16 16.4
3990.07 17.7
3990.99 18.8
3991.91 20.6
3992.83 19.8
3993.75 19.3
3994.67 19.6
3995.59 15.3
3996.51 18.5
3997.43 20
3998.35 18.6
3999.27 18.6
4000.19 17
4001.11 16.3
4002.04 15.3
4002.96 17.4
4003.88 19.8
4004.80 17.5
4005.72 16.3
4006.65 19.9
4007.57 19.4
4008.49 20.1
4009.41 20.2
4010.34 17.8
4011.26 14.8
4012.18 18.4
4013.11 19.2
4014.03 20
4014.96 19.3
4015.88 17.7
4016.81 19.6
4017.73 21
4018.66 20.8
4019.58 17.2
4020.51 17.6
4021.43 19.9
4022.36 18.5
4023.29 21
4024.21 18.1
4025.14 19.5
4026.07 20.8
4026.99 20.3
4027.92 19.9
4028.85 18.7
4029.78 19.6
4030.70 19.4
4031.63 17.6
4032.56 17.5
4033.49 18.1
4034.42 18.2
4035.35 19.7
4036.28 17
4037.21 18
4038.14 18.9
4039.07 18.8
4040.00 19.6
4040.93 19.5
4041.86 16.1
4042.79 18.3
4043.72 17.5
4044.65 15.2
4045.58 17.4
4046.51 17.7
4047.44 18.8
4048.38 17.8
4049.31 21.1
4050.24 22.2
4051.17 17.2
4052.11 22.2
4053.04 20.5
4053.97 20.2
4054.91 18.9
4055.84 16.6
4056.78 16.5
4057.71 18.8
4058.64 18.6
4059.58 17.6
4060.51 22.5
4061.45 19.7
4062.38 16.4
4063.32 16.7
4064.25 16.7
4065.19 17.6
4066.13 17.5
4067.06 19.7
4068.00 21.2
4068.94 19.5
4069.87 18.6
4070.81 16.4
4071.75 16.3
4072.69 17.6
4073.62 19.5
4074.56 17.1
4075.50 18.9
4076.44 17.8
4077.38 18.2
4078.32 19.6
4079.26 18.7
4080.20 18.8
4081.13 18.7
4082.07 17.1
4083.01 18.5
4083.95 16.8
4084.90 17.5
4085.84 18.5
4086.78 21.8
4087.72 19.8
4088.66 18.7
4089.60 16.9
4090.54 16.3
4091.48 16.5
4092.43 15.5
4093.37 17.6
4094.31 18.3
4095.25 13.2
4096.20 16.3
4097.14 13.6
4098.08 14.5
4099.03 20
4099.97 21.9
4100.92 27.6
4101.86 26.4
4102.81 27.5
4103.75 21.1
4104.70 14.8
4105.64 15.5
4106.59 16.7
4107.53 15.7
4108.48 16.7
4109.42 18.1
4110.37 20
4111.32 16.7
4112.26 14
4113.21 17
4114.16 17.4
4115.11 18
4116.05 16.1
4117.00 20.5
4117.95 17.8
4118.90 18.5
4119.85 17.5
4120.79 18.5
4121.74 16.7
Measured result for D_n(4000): 1.25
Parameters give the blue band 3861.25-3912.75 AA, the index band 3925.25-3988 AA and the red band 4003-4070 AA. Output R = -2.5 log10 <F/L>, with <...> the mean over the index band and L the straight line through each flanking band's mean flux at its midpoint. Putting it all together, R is 0.17 mag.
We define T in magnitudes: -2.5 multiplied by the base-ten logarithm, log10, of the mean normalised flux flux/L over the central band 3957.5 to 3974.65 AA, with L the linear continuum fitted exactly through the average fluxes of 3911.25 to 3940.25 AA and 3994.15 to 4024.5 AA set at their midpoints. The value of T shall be 0.20 mag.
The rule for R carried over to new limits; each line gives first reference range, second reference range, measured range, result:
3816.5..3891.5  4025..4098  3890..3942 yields 0.06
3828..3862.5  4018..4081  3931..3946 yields 0.22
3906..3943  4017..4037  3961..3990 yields 0.12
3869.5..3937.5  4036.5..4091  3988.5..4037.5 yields -0.07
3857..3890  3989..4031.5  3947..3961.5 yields 0.10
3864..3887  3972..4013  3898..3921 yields -0.01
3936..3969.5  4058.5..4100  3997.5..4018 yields -0.13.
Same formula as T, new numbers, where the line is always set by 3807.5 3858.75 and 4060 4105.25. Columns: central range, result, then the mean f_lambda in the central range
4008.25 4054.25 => -0.07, 18.9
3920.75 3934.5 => 0.17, 13.8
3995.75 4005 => -0.04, 17.8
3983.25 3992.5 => -0.07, 18.2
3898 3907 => -0.05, 16.5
